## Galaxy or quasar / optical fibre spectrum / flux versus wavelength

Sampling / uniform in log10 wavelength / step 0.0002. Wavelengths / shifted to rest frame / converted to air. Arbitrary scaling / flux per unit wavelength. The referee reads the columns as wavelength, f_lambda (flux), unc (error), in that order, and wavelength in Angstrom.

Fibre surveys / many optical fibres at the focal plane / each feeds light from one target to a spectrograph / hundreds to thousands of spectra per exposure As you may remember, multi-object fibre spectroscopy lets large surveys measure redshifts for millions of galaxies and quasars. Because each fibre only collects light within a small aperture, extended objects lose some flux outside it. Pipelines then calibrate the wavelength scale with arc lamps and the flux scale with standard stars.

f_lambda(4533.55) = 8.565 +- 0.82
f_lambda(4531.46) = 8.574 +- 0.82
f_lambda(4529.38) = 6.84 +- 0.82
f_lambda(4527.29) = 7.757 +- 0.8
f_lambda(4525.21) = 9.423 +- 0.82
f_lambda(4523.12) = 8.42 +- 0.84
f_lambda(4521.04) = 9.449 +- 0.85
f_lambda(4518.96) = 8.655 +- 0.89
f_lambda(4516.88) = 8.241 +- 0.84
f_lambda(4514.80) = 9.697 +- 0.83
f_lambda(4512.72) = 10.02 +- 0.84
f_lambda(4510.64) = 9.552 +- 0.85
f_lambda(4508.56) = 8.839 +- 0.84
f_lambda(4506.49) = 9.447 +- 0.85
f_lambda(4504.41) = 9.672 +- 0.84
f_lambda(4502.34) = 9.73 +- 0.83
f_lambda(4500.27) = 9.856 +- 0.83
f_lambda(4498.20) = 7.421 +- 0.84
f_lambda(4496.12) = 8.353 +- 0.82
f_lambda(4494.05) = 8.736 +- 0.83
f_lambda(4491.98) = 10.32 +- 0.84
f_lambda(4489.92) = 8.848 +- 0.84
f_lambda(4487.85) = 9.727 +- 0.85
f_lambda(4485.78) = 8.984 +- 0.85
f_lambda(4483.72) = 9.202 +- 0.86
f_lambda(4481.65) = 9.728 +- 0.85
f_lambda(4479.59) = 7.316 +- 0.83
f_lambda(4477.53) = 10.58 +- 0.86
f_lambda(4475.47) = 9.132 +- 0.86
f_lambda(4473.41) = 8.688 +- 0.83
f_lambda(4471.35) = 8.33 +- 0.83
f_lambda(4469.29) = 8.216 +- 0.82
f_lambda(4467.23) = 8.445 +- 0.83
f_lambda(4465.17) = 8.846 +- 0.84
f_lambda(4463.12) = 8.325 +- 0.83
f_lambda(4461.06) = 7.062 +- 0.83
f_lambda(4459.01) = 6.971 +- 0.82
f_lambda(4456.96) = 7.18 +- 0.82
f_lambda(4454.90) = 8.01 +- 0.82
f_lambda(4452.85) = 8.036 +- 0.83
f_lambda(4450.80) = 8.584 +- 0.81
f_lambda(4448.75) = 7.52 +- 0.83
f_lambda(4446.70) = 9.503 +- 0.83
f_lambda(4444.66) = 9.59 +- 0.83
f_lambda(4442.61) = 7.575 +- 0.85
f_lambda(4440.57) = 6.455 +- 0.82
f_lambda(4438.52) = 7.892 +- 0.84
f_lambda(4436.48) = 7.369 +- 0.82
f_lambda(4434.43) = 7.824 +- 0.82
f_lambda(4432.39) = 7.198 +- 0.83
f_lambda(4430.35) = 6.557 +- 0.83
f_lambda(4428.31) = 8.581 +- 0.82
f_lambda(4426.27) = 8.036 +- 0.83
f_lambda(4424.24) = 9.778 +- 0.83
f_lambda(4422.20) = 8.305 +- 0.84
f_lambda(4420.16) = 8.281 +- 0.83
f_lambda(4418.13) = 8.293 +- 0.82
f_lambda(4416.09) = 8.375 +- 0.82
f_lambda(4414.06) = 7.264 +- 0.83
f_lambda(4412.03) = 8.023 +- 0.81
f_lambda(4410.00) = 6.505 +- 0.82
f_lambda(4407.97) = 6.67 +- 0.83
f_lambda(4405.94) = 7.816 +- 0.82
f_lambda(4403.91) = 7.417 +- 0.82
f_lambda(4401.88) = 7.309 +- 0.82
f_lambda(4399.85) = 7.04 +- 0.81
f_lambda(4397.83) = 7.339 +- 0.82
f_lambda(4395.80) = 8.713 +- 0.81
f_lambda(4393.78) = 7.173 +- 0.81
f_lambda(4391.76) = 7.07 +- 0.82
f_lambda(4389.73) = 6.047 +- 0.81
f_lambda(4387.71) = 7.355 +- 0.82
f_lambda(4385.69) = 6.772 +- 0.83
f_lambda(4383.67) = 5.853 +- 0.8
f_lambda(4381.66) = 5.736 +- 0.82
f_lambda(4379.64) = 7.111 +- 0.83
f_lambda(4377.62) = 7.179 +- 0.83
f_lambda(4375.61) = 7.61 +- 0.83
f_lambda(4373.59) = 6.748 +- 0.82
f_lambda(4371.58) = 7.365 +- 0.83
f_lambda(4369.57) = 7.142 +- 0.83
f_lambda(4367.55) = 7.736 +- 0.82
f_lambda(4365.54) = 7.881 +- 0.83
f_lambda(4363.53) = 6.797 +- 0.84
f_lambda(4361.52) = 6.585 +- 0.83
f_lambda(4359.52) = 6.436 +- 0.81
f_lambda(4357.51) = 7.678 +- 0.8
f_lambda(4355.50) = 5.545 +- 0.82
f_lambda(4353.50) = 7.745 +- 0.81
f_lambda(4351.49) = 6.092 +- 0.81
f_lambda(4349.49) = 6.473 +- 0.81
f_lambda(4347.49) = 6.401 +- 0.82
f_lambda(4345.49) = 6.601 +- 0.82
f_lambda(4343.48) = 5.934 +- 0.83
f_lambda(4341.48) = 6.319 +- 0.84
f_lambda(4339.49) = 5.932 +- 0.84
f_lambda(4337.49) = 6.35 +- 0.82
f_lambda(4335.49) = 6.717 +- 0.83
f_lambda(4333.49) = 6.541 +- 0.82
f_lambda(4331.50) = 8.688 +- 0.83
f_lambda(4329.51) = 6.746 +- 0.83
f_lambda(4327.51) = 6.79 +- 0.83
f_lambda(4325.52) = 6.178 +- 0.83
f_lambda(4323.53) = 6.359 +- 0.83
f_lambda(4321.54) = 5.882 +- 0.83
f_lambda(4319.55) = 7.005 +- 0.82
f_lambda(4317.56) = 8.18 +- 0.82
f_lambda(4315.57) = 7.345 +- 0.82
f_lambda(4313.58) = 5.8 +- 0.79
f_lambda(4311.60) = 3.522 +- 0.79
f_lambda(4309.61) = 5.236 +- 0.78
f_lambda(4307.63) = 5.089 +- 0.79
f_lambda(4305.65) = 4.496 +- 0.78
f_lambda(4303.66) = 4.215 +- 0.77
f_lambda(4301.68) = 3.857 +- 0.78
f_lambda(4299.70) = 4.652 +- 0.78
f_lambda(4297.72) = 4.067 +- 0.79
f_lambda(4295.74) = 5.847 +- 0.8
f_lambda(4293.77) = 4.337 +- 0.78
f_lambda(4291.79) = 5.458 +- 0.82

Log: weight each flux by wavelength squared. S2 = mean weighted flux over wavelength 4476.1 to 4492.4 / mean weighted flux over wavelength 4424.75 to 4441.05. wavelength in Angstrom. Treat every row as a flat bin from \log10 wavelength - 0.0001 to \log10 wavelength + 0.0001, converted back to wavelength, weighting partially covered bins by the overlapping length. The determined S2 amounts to 1.3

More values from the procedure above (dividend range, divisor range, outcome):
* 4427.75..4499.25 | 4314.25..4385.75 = 1.29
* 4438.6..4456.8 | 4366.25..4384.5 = 1.20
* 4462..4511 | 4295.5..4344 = 1.64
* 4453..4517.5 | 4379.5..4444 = 1.22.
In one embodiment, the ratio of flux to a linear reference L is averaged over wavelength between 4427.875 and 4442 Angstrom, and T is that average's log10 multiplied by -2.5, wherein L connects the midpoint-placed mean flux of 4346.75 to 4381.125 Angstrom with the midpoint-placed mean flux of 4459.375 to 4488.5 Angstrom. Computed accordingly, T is 0.10 mag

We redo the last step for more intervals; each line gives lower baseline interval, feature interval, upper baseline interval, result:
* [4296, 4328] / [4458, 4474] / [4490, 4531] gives 0.014 mag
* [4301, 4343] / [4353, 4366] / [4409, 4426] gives -0.002 mag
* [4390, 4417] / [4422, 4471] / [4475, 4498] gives 0.038 mag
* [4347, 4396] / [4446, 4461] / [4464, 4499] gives 0.066 mag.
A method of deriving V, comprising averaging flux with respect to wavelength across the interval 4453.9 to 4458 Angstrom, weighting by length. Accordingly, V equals 7.58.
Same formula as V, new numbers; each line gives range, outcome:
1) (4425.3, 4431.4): 7.72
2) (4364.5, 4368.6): 7.78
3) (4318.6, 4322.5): 6.44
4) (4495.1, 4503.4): 8.84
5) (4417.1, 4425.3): 8.66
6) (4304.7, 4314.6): 4.84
